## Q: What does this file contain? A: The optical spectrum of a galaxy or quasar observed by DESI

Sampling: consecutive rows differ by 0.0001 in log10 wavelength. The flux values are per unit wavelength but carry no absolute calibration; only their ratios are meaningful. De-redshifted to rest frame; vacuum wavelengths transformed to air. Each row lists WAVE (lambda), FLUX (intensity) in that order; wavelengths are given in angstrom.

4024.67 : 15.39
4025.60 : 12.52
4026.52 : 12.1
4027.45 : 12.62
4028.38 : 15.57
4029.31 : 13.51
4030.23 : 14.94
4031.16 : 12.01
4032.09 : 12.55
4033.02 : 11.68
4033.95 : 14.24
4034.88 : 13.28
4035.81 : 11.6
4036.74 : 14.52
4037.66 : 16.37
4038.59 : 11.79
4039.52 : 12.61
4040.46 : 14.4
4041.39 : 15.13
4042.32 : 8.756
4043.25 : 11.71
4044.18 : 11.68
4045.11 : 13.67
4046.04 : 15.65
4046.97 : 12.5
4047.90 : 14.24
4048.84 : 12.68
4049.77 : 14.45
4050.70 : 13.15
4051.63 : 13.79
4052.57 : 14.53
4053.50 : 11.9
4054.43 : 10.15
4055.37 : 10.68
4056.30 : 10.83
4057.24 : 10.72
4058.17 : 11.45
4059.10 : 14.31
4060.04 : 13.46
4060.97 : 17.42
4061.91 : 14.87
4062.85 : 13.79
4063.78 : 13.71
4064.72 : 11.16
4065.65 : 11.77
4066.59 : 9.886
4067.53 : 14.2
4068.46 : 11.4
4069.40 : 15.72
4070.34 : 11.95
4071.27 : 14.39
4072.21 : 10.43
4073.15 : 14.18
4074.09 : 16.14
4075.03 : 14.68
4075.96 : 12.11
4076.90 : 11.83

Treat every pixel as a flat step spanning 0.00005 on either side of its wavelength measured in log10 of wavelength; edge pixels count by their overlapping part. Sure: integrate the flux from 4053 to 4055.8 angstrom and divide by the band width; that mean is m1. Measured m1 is 11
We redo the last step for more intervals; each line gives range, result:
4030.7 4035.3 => 12.7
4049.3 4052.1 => 13.8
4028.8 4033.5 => 13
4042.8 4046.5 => 13.2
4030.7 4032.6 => 12.2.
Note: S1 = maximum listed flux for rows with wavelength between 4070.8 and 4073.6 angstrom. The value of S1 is 14.39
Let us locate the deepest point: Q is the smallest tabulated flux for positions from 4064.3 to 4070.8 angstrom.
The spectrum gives 9.886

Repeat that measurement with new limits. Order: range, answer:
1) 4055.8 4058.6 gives 10.72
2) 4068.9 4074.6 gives 10.43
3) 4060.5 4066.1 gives 11.16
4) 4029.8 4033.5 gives 11.68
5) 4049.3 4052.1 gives 13.15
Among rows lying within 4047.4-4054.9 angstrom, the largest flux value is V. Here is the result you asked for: 14.53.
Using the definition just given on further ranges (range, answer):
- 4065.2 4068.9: 14.2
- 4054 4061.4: 17.42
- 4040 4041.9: 15.13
